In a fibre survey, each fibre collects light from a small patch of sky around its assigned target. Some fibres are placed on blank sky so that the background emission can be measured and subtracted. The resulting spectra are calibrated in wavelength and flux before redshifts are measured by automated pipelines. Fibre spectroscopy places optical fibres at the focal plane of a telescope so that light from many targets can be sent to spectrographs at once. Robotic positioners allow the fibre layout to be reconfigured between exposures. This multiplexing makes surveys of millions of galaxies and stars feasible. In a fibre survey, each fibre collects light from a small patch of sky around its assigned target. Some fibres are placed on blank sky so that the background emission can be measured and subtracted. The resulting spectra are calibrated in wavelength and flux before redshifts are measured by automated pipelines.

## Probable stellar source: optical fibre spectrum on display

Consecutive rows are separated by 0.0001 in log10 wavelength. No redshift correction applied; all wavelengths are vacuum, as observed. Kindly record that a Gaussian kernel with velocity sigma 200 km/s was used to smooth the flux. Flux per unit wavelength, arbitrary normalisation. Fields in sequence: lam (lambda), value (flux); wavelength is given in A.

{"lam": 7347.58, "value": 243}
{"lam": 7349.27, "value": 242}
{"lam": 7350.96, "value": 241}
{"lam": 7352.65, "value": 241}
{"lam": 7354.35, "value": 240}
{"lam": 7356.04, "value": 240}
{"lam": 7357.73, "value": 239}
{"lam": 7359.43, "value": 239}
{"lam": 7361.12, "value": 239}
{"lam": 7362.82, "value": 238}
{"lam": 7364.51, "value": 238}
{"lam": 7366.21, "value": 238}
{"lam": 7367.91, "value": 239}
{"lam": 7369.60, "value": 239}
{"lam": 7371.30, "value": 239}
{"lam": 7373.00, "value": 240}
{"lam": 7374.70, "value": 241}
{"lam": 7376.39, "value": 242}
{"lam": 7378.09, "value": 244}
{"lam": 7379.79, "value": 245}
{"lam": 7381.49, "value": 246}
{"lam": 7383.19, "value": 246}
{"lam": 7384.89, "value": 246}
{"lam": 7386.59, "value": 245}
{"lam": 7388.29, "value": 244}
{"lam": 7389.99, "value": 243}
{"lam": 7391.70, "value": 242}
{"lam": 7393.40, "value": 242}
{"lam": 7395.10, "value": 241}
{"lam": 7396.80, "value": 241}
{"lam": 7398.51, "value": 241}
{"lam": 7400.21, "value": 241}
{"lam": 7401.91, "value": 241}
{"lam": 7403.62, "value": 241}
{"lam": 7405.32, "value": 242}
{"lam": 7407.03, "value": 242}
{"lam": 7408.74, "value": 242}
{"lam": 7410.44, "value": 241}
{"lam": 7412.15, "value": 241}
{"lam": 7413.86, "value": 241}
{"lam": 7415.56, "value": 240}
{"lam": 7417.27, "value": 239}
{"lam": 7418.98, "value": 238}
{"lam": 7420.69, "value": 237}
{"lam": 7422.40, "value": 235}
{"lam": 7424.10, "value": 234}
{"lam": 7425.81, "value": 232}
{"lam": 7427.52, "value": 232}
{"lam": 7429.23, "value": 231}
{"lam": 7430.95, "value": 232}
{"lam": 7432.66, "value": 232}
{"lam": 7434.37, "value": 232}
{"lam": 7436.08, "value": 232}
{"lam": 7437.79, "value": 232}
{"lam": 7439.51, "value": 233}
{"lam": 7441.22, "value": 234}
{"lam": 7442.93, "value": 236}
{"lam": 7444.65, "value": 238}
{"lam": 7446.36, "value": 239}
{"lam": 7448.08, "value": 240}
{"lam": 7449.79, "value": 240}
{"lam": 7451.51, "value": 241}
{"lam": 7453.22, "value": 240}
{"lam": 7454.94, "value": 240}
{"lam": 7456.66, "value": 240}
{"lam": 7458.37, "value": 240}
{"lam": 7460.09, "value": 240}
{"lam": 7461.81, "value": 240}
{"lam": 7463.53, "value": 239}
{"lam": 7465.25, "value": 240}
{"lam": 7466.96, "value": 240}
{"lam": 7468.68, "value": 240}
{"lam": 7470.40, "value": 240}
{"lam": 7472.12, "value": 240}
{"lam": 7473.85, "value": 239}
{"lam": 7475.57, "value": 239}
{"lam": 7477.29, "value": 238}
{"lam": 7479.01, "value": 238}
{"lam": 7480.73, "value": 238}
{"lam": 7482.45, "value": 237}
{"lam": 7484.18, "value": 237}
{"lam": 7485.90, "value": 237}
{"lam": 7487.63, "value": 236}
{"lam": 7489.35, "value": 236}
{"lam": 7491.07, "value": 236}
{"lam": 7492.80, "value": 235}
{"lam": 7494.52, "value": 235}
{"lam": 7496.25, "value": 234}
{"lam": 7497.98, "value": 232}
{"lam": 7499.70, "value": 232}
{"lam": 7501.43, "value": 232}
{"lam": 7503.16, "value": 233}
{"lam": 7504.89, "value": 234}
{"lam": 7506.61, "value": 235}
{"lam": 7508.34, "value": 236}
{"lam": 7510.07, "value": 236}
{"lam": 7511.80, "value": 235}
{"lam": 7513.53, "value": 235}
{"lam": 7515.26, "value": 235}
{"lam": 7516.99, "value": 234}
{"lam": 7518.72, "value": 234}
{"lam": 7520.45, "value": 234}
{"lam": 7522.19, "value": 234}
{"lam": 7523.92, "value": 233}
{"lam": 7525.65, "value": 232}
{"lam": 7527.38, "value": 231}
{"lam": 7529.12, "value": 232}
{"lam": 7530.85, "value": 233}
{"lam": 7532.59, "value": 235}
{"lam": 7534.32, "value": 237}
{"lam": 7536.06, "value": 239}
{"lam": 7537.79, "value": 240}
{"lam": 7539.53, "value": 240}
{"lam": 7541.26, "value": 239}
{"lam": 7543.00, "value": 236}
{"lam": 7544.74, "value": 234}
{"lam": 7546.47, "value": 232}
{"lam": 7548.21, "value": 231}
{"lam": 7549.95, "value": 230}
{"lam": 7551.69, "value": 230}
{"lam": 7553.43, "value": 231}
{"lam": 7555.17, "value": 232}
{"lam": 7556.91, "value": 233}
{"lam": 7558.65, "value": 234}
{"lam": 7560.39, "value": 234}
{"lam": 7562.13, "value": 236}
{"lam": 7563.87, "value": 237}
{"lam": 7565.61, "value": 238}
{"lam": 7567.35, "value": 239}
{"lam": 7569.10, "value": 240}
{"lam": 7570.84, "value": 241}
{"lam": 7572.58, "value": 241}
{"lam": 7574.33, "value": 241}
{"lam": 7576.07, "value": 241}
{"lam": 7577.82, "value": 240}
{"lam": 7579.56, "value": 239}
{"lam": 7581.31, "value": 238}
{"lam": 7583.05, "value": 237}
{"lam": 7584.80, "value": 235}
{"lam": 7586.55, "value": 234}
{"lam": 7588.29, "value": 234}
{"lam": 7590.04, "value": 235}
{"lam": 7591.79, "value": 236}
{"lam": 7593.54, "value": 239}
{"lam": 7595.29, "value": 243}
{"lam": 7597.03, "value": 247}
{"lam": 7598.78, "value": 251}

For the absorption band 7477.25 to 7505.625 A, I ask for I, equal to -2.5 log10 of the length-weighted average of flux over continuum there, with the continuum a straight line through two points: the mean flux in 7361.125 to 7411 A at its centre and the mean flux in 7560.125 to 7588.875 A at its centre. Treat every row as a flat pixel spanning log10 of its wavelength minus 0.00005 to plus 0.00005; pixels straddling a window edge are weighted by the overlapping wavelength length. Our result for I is 0.02 mag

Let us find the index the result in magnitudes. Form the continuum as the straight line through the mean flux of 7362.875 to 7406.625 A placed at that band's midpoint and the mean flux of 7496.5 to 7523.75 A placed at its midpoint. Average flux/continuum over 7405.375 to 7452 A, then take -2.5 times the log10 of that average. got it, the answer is 0.01 mag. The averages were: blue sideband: 242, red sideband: 234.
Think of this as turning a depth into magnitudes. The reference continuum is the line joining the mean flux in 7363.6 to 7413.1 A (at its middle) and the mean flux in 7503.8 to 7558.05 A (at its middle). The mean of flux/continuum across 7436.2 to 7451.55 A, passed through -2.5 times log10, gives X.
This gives 0.011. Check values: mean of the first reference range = 242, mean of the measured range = 236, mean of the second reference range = 234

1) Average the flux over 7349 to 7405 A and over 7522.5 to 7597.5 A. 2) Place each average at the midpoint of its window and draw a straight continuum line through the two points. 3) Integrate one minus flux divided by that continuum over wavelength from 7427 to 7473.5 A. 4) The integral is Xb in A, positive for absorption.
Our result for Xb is 0.40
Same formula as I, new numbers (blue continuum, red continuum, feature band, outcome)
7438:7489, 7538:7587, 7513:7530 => 0.02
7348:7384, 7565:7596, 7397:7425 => 0.00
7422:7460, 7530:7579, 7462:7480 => -0.02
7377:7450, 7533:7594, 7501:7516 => 0.01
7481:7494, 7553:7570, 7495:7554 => 0.01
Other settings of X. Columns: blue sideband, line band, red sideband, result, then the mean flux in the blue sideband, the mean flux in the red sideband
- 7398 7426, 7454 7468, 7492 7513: -0.02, 240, 234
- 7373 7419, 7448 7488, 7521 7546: 0.00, 242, 235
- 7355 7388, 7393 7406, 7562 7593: 0.00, 241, 238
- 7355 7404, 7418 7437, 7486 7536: 0.02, 241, 234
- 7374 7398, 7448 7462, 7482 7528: -0.01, 243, 234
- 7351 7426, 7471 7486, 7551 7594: 0.00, 241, 237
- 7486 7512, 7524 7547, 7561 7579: 0.01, 235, 239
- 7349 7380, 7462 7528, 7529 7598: 0.01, 240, 237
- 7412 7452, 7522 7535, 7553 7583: 0.02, 236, 237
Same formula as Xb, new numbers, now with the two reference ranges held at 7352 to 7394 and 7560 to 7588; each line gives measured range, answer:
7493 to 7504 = 0.3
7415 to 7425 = 0.1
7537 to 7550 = 0.2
